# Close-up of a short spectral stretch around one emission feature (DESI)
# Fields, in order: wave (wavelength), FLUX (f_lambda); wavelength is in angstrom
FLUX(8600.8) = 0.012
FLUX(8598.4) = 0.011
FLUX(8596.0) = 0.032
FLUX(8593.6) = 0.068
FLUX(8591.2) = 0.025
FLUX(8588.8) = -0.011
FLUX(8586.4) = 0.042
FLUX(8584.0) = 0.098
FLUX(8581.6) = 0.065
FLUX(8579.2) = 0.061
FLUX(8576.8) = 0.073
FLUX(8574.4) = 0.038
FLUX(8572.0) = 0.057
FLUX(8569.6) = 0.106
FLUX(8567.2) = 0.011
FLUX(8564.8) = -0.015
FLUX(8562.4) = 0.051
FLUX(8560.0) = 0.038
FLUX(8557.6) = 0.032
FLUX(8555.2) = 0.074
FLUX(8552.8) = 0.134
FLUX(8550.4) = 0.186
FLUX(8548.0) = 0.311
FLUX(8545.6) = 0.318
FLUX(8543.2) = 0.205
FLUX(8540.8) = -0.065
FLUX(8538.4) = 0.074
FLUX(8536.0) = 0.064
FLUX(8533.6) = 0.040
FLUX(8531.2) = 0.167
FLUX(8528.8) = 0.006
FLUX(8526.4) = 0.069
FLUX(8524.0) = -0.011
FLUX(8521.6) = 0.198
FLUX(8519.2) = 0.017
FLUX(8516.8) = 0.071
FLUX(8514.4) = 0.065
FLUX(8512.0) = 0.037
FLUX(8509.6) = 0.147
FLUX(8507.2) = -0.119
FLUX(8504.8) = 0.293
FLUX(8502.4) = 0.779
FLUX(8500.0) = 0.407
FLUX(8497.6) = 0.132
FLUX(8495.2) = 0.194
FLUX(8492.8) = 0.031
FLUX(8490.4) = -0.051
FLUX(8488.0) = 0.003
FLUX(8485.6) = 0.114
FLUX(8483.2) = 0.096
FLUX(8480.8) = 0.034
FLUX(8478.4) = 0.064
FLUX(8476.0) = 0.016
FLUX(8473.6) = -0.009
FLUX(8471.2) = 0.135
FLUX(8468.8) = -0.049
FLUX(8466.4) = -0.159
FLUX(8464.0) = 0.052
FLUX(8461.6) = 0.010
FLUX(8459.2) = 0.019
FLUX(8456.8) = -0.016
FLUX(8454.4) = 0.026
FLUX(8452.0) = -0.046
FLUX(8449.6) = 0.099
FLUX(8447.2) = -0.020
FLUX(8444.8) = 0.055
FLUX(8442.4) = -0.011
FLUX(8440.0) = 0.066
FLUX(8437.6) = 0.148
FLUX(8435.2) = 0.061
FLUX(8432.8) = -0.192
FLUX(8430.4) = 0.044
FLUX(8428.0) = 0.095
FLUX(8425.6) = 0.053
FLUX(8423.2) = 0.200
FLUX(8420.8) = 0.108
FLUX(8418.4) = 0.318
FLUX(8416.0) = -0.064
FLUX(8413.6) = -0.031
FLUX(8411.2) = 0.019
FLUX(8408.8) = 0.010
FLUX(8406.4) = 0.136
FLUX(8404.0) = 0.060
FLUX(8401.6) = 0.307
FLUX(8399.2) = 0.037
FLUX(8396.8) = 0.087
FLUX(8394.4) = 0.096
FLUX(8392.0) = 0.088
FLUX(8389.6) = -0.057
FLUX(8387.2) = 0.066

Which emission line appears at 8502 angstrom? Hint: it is H-gamma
